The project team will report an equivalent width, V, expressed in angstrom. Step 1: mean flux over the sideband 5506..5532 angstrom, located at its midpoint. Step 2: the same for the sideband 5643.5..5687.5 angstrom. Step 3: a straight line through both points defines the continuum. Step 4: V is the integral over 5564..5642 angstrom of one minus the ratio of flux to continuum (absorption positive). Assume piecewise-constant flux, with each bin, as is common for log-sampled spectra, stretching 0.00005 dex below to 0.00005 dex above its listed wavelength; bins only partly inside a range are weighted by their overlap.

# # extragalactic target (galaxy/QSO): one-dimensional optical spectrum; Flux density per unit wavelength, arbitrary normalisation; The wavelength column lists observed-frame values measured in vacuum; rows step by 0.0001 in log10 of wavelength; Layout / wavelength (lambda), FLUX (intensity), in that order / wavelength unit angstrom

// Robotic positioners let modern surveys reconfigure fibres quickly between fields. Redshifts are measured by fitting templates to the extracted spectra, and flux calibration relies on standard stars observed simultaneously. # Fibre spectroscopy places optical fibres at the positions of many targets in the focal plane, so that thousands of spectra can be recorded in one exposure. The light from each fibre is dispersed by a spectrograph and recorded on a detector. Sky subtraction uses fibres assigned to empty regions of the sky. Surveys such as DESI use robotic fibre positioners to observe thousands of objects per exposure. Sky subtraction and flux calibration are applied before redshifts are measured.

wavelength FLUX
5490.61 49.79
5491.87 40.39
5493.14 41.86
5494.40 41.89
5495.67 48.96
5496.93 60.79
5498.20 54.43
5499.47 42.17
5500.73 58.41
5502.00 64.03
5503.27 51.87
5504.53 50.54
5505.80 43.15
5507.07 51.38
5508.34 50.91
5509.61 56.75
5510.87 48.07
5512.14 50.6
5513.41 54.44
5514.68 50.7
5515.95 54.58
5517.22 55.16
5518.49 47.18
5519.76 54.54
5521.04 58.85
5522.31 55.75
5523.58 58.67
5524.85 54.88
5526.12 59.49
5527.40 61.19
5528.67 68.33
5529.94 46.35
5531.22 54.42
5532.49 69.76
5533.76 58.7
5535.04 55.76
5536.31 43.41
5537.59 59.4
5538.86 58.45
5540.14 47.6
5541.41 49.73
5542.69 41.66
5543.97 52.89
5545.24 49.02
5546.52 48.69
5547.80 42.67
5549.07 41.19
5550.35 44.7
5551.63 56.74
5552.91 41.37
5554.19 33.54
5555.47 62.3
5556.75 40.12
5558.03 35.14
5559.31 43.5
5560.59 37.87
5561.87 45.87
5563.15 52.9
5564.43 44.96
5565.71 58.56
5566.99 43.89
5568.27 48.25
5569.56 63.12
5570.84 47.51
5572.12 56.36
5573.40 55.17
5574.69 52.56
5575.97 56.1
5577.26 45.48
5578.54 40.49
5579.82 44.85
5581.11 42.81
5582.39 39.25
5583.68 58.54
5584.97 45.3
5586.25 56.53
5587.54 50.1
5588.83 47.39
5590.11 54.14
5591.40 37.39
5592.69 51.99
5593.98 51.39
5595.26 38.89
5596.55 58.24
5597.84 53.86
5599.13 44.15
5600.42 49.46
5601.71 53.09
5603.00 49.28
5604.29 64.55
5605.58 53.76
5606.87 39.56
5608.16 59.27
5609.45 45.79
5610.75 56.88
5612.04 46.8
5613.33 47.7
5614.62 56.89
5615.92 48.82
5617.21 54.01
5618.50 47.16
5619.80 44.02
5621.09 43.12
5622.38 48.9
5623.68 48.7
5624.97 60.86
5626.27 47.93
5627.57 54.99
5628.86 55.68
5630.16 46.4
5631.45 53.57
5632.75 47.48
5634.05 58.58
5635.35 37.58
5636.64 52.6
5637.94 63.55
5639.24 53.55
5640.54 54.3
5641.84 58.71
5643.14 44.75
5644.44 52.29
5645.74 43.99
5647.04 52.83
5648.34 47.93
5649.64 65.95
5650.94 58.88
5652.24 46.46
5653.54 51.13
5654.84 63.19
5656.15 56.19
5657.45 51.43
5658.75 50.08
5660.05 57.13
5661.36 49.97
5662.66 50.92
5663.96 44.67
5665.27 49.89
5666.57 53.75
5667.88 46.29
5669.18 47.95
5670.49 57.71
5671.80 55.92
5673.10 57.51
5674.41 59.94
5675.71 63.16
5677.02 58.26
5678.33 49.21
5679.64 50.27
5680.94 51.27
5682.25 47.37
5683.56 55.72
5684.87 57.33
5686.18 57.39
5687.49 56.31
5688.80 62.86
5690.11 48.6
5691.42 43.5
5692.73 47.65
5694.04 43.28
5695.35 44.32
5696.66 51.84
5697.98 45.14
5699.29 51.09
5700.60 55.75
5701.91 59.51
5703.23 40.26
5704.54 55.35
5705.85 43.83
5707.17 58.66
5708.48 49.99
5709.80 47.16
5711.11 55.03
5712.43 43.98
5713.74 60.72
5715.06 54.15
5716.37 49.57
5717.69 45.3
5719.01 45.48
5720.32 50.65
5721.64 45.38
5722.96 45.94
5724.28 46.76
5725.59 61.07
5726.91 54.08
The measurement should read 4.7 angstrom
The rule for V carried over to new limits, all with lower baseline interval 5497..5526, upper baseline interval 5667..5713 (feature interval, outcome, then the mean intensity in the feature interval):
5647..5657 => -0.6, 55.4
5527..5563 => 2.3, 49.6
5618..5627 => 0.6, 48.7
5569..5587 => 0.9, 50.2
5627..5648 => 0.2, 51.9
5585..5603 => 1.1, 49.6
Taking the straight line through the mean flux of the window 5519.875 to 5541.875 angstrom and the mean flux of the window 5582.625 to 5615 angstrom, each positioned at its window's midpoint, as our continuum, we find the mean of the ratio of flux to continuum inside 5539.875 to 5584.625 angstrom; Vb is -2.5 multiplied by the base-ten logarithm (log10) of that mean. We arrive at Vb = 0.13 mag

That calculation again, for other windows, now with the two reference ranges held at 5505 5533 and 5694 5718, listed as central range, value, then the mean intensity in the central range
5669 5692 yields -0.07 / 54.6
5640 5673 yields -0.02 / 52.6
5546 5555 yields 0.21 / 44.4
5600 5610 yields 0.02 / 52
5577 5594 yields 0.12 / 47.5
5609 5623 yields 0.07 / 49.1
